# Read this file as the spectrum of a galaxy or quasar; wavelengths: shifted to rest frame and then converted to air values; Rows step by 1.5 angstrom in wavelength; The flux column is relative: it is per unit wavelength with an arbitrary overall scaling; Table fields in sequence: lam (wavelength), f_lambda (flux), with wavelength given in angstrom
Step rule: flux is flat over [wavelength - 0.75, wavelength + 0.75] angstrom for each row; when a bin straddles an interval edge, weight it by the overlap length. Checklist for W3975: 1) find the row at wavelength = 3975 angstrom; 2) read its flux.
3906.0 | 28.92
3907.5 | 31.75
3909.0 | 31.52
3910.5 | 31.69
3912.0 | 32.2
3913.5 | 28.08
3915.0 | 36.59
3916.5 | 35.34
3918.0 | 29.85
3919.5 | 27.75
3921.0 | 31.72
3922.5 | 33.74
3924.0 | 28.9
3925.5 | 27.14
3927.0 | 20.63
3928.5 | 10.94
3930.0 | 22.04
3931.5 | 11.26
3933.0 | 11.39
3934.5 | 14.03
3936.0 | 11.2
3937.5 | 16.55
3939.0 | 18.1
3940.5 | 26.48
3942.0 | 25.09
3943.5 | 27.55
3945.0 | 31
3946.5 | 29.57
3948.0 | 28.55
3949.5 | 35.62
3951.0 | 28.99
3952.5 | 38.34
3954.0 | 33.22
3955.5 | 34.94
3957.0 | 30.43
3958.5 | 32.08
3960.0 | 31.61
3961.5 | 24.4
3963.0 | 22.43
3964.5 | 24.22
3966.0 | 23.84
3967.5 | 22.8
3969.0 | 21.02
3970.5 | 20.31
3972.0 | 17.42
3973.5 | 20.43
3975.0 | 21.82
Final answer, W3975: 21.82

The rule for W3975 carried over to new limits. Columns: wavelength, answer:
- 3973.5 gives 20.43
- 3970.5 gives 20.31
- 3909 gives 31.52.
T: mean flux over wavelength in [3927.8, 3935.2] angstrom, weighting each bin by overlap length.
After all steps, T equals 14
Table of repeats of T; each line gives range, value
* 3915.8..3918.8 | 32.5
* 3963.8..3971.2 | 22.4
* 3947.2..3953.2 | 32.8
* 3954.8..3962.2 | 30.7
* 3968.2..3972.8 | 19.6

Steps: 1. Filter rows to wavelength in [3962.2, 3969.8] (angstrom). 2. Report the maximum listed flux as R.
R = 24.22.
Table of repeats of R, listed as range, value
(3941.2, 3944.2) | 27.55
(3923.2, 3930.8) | 28.9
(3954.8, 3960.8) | 34.94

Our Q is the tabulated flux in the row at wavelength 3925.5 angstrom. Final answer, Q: 27.14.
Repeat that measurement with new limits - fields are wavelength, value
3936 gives 11.2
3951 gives 28.99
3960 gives 31.61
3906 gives 28.92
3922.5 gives 33.74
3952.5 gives 38.34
